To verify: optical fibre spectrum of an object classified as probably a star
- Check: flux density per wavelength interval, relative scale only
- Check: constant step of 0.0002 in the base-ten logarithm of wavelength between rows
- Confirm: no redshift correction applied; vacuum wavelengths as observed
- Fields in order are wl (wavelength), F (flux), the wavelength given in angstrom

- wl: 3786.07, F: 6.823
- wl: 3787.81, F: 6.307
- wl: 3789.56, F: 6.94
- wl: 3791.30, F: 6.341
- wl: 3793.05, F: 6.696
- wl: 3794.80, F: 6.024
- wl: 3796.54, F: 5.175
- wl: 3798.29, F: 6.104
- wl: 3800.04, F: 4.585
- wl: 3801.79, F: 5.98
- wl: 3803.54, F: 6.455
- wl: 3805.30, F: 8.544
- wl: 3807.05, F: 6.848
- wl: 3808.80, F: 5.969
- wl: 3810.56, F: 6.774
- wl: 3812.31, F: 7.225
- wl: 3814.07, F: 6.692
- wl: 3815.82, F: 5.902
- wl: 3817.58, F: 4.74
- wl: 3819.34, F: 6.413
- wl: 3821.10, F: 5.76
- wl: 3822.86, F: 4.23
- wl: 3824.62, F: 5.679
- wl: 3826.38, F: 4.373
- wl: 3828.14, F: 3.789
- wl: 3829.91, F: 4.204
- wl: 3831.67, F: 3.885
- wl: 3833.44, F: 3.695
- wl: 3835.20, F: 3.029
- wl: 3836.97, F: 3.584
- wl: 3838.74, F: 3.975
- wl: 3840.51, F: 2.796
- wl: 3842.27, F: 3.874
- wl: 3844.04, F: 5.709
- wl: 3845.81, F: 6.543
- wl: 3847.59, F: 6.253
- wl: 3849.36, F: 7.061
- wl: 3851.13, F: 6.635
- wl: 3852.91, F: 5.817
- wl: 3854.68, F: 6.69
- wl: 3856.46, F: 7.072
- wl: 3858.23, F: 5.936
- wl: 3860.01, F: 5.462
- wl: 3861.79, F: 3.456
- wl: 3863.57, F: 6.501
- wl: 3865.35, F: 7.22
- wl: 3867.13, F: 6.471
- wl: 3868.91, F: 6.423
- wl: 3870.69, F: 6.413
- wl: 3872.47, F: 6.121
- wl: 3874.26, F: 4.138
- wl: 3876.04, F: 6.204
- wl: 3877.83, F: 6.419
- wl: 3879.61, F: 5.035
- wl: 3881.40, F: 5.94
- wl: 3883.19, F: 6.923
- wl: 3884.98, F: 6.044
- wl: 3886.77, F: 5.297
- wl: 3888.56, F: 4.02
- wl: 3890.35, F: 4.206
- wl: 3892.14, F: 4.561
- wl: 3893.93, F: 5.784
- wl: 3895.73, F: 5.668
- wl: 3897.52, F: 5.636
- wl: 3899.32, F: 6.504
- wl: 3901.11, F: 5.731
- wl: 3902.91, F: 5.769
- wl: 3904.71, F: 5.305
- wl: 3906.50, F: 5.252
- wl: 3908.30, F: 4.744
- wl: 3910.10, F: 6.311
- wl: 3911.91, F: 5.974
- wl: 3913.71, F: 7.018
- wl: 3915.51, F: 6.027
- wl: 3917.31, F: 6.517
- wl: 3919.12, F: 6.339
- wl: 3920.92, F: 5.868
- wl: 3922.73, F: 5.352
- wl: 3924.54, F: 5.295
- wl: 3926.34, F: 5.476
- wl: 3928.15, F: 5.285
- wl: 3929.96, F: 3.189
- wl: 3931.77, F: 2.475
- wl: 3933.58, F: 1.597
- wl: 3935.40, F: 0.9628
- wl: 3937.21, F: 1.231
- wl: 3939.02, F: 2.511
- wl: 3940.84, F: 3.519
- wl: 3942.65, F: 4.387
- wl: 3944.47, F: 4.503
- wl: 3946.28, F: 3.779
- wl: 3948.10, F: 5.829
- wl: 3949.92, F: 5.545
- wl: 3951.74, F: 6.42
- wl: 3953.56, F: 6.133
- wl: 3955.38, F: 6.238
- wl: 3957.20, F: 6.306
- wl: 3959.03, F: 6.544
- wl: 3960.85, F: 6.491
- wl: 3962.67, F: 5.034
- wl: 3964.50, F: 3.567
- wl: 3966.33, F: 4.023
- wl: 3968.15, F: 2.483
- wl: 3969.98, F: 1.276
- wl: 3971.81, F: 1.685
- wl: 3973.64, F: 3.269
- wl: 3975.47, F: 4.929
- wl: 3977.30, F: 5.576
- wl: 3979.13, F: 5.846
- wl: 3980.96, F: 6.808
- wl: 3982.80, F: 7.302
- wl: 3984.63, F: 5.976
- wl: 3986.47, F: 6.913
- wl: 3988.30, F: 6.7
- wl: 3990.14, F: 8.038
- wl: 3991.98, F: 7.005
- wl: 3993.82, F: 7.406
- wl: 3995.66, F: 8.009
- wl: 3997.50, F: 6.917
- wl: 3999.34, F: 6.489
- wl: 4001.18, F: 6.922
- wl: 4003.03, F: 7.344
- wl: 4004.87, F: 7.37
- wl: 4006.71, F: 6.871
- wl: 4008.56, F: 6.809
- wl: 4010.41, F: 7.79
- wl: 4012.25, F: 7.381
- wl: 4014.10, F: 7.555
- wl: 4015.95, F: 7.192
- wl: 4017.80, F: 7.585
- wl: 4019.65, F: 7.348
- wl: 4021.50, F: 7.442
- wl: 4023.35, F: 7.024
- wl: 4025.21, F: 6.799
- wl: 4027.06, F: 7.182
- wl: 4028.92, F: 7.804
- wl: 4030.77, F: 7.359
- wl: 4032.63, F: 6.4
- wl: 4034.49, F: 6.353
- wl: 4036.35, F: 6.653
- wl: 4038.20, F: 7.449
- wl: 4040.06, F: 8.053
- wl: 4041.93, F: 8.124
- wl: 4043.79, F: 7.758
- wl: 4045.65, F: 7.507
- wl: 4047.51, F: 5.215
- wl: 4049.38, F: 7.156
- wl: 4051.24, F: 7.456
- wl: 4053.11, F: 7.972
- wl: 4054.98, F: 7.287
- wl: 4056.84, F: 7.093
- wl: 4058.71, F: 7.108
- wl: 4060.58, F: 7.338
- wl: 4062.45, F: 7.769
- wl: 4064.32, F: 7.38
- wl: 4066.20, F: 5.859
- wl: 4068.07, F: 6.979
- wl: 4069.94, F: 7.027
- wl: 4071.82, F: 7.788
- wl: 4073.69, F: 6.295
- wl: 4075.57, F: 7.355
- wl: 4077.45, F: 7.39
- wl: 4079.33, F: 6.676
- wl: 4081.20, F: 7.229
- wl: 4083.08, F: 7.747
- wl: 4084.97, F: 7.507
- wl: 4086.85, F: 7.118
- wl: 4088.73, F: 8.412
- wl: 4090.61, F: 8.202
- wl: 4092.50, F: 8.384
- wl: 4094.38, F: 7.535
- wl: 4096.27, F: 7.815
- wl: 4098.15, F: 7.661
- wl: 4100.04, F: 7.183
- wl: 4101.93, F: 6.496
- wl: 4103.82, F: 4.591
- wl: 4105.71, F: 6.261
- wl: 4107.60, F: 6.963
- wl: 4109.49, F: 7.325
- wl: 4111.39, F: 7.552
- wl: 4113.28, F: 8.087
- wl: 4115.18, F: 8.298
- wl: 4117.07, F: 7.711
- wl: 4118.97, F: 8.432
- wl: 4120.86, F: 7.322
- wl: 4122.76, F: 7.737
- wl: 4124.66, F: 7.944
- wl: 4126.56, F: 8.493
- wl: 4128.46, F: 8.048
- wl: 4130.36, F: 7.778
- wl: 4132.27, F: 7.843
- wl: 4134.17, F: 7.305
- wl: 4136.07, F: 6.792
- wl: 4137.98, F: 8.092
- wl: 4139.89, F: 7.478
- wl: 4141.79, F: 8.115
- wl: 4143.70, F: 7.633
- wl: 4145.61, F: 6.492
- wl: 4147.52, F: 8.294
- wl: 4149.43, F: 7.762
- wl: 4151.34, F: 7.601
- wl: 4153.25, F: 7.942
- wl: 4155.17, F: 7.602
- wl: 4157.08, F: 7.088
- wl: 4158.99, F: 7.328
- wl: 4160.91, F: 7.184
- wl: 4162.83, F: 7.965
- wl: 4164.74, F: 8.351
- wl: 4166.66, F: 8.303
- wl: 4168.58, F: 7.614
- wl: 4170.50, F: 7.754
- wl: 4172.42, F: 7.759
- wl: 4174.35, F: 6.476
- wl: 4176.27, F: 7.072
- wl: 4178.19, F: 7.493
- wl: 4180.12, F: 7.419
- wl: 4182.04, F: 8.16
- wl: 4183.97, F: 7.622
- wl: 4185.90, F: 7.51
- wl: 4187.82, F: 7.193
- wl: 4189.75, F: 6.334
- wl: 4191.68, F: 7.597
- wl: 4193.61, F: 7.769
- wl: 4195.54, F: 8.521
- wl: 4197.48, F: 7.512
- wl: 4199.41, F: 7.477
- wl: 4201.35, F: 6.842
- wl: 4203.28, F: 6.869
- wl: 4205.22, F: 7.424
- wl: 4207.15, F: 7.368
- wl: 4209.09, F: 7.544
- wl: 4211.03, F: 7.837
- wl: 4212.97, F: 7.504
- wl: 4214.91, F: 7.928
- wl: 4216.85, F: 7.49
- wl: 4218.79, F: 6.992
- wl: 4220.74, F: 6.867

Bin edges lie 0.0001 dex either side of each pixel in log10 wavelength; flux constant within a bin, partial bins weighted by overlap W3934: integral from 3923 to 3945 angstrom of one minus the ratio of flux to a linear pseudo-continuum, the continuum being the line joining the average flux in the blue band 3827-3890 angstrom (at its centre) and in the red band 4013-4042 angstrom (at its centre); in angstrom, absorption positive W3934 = 9.9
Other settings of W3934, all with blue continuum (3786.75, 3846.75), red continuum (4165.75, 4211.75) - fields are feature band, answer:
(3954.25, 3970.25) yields 3.62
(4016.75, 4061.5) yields -3.85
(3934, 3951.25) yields 7.13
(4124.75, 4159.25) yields -2.13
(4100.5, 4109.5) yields 0.96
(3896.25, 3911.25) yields 0.64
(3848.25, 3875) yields -2.00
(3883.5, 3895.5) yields 1.48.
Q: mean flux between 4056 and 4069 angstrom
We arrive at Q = 7.07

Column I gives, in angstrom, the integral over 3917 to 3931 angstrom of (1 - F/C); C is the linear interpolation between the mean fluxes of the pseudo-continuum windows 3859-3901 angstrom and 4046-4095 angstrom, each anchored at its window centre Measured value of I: 1.62 angstrom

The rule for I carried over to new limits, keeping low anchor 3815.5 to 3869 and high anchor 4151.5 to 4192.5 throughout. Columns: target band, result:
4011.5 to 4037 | -2.6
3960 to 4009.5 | 3.4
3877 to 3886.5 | -0.9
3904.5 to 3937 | 5.1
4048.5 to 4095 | -3.7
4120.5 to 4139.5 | -1.4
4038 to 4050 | -1.2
